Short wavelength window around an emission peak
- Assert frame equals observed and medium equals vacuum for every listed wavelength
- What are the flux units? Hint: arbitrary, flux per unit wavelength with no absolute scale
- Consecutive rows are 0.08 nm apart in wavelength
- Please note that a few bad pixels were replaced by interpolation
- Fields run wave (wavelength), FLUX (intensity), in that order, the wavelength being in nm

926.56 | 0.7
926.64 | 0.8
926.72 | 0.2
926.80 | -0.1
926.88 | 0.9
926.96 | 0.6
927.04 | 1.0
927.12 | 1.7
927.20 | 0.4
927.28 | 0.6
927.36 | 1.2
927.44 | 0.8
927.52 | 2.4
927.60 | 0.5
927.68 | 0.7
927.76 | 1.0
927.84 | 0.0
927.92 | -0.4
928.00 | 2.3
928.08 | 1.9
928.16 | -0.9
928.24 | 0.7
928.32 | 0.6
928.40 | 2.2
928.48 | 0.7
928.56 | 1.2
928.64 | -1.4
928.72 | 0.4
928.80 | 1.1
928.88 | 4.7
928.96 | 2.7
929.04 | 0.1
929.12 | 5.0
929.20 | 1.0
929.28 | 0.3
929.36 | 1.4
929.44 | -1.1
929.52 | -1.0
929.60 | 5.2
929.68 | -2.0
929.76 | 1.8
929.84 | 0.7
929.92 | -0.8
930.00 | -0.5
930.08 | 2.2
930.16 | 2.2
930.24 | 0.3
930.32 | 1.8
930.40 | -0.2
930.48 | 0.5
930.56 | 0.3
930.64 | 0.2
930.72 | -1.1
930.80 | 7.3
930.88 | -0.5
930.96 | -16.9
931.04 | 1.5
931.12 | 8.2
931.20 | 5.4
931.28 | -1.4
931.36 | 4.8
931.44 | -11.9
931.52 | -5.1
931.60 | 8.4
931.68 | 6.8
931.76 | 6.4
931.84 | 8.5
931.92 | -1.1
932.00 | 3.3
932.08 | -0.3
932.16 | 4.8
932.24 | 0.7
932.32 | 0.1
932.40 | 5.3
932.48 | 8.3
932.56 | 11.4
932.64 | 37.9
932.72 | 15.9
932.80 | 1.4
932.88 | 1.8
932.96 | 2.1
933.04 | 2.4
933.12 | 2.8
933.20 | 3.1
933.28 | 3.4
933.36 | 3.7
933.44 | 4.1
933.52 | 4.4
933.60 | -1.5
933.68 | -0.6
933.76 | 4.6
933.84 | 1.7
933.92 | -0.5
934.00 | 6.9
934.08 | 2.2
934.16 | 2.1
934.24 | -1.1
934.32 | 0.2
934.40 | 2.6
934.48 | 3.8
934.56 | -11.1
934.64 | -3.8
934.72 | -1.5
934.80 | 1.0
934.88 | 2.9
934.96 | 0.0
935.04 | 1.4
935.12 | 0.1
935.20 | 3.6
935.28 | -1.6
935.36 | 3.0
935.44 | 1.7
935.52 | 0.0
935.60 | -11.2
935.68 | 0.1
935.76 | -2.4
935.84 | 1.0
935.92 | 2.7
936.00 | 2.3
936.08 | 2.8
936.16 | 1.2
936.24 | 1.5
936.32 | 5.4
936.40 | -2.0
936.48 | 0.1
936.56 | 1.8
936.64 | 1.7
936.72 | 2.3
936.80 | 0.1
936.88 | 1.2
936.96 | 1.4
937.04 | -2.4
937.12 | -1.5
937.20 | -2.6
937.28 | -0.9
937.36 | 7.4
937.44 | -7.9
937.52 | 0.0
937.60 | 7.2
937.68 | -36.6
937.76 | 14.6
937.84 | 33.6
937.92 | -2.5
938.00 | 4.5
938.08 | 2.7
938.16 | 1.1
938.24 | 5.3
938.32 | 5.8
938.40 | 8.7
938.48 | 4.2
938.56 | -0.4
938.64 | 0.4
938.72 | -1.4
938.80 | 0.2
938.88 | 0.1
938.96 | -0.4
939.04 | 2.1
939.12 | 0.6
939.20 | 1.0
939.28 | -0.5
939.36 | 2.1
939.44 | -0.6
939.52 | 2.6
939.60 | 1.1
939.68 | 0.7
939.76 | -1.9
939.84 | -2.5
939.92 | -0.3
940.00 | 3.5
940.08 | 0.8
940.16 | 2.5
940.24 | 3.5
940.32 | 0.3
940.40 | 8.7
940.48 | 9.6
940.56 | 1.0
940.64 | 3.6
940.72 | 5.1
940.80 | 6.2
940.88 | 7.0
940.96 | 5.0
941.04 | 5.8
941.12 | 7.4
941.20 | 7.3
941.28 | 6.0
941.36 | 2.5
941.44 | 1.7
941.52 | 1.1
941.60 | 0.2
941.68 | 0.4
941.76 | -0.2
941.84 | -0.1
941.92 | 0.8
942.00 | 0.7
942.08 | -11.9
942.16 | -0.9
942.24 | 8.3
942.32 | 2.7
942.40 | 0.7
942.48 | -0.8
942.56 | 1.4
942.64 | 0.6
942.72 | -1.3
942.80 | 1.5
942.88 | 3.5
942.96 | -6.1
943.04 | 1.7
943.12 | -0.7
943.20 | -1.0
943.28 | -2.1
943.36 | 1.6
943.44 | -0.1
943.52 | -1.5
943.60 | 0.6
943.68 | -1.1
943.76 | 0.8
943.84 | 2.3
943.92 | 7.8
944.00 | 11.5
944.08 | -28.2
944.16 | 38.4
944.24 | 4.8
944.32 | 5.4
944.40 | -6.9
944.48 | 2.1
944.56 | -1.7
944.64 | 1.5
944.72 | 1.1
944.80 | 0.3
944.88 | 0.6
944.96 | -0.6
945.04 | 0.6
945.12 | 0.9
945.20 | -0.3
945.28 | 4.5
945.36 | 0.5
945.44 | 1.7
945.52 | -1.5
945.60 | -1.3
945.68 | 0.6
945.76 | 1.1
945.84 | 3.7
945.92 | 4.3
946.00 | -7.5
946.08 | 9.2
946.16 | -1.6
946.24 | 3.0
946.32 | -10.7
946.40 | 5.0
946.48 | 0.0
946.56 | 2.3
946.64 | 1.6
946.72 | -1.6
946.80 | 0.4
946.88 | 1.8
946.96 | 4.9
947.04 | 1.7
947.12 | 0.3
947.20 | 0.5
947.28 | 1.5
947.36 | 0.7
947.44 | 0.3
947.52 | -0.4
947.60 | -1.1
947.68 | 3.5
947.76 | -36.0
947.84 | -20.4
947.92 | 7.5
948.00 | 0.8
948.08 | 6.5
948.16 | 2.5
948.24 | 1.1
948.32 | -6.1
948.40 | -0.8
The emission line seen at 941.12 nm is Hbeta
